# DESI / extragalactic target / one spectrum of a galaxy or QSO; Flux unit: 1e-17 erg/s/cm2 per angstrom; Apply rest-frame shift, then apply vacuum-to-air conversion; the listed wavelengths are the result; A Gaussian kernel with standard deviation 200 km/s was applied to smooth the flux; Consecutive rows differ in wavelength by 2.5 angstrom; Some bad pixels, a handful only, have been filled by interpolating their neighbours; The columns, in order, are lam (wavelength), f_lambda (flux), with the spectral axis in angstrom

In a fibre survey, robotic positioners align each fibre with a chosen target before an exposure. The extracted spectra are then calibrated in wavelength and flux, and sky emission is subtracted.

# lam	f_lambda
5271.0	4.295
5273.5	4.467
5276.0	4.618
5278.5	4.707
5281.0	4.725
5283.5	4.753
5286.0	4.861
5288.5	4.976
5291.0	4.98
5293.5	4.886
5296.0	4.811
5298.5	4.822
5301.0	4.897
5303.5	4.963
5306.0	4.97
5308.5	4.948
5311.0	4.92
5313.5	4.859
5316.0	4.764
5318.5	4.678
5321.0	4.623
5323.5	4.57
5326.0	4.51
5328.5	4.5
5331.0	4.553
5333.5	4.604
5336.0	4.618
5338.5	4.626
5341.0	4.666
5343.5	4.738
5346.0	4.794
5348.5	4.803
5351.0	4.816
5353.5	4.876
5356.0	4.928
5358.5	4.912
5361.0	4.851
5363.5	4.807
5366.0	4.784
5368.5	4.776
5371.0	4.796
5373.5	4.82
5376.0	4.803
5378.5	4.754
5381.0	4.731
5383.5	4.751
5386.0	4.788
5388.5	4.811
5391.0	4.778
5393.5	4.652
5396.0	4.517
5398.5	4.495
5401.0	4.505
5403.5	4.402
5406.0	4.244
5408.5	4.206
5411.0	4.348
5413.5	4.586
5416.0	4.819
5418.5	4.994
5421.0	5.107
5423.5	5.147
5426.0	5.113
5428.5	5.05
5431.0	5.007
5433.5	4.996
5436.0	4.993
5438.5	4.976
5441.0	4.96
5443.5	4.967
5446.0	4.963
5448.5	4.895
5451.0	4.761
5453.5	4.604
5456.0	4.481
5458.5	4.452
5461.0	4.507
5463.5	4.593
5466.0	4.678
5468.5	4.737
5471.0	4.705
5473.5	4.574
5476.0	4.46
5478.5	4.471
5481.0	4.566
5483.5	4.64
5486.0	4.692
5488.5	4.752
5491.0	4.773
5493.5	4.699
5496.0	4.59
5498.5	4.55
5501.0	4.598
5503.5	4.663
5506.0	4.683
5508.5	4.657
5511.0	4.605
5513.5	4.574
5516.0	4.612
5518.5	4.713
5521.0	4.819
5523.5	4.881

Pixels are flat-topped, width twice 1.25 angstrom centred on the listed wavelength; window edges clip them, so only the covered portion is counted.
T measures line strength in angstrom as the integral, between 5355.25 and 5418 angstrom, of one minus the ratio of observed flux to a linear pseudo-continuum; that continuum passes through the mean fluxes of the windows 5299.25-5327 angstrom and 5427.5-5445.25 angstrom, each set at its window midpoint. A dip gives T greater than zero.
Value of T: 3.0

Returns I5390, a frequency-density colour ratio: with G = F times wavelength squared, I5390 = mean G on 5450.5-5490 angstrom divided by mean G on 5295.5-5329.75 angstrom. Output 1.0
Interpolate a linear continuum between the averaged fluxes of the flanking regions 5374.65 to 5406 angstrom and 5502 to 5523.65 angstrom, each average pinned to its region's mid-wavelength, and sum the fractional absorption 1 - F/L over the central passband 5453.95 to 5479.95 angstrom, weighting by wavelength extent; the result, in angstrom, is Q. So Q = 0.6 angstrom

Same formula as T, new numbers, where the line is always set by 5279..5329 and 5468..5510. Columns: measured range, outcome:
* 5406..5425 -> -0.06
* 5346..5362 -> -0.34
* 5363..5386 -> -0.20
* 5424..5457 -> -1.66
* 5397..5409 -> 0.84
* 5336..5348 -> 0.17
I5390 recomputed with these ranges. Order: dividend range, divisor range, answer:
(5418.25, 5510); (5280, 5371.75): 1.05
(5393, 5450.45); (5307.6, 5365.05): 1.04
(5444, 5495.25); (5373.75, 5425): 1.02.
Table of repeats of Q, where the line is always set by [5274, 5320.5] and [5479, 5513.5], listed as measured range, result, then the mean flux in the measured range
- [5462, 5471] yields 0.0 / 4.67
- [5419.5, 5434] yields -1.1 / 5.07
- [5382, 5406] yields 0.6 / 4.61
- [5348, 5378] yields -0.4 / 4.83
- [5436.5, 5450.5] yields -0.7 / 4.94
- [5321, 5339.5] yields 0.9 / 4.57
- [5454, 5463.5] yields 0.4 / 4.5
